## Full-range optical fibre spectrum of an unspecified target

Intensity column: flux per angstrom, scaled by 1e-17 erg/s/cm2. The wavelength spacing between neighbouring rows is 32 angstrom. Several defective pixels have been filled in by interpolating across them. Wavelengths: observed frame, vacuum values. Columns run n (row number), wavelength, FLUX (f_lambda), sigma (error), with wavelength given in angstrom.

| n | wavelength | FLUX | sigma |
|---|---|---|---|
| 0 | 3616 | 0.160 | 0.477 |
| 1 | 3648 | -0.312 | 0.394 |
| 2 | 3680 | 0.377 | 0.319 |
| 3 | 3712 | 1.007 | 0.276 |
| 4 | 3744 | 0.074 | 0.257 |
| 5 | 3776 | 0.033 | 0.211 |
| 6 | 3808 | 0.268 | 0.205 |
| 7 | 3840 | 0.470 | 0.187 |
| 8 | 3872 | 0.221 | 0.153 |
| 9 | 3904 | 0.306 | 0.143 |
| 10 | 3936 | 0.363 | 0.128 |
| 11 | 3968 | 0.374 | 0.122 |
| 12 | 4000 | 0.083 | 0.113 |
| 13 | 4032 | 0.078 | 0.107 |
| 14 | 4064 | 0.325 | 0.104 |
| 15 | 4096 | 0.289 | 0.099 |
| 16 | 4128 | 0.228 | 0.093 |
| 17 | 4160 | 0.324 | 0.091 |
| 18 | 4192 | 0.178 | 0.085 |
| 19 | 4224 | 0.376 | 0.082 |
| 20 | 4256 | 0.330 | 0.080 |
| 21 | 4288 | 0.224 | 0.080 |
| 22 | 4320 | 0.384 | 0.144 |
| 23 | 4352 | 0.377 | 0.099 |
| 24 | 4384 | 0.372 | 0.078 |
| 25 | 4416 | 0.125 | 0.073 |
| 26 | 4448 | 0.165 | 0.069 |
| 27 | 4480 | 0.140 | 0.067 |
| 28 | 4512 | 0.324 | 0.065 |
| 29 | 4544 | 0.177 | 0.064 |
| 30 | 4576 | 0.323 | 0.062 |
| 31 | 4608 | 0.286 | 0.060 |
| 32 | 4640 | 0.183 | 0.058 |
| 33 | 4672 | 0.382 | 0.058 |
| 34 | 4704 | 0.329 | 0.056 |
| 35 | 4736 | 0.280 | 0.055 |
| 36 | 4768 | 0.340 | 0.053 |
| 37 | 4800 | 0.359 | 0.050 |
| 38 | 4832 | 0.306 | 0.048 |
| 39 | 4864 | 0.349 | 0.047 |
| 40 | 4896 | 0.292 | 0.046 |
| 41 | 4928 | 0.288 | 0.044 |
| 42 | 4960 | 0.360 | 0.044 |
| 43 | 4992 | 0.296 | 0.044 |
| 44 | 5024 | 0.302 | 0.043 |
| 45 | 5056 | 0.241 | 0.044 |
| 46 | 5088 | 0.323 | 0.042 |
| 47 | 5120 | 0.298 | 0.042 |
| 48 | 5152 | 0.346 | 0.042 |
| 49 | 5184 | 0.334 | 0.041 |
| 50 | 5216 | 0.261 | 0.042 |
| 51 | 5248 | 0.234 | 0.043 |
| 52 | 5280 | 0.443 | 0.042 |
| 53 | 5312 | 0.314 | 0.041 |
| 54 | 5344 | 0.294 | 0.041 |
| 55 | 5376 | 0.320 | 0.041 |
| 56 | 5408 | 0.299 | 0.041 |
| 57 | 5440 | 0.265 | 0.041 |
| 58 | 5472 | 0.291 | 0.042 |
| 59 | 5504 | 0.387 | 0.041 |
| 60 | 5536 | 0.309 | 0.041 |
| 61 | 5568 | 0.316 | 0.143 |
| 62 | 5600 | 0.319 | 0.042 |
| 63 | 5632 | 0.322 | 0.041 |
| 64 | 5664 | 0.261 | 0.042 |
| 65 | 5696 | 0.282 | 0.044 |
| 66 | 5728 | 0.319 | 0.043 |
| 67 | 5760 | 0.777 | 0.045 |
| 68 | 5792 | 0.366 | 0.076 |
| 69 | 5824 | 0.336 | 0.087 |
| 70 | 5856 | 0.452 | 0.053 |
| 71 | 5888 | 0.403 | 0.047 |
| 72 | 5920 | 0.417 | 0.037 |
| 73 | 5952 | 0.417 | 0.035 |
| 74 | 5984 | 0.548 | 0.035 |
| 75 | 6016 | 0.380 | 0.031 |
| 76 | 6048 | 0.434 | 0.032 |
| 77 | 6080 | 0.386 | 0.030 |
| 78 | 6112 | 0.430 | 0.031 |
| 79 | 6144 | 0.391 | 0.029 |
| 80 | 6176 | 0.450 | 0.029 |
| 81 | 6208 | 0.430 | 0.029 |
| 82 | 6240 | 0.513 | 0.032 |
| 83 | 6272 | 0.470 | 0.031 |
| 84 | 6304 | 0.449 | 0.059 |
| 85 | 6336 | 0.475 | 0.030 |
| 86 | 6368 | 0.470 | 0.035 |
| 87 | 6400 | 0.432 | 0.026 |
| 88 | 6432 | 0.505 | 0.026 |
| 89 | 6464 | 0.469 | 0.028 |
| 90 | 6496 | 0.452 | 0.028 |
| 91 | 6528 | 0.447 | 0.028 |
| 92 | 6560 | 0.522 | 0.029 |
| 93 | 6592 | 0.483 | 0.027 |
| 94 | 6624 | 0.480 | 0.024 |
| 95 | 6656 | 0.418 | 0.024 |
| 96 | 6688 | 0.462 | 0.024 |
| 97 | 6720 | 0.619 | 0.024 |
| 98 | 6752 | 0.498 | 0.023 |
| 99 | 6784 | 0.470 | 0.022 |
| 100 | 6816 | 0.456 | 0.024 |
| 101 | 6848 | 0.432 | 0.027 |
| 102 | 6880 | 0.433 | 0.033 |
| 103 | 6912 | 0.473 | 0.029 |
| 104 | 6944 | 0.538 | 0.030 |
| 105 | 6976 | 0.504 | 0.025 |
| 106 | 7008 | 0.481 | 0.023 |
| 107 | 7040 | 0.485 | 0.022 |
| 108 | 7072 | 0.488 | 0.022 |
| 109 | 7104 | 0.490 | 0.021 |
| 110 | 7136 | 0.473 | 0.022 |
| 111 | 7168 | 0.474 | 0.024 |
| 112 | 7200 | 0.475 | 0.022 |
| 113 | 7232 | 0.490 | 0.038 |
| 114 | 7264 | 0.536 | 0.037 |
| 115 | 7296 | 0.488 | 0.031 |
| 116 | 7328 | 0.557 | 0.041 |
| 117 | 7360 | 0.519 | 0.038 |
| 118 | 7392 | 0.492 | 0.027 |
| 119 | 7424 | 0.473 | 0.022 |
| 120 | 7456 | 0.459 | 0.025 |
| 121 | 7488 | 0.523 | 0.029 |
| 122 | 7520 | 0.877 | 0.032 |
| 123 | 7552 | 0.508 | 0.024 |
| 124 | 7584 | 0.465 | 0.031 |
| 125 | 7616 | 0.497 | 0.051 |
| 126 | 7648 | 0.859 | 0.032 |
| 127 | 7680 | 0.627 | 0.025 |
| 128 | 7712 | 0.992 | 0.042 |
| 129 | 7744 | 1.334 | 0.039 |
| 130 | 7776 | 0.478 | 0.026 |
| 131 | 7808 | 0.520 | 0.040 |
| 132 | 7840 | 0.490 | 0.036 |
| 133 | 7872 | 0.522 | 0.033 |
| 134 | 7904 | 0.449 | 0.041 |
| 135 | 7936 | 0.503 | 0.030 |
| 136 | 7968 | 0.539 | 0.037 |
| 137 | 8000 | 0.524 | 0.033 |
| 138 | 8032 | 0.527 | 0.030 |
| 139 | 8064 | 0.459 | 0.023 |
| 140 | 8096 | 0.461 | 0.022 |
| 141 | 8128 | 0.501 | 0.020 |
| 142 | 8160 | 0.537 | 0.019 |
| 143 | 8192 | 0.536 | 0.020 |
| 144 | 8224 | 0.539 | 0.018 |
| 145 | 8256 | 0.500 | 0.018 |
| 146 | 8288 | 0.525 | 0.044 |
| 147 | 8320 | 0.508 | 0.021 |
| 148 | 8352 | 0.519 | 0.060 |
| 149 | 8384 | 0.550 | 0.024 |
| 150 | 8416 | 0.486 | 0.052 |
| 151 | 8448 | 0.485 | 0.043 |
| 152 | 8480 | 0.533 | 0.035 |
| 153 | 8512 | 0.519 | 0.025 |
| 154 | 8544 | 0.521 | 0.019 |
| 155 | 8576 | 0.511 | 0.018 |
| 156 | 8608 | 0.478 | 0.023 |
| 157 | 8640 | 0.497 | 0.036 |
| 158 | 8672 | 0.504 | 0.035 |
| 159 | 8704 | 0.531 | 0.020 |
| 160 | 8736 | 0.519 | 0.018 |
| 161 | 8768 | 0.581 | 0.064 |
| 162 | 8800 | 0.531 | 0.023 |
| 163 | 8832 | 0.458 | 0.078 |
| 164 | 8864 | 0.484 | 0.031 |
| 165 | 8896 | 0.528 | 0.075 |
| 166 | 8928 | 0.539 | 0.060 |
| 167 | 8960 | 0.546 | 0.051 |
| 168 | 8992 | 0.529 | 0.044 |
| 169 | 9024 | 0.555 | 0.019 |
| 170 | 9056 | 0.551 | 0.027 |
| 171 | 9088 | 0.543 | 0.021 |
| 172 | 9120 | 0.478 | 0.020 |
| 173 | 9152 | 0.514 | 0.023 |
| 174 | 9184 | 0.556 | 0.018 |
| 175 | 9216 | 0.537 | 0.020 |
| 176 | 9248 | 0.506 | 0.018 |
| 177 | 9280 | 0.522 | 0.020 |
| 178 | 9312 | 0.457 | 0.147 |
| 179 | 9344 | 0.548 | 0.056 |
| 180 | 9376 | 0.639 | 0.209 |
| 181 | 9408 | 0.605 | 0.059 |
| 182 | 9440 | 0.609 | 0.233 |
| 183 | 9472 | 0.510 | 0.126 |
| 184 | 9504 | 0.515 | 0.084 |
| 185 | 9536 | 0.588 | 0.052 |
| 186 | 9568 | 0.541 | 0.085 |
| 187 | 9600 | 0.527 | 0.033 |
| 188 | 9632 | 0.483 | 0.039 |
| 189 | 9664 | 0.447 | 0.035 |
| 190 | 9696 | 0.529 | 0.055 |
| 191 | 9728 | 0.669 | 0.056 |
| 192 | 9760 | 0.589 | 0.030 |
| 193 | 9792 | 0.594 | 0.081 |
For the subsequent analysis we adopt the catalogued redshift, 0.55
